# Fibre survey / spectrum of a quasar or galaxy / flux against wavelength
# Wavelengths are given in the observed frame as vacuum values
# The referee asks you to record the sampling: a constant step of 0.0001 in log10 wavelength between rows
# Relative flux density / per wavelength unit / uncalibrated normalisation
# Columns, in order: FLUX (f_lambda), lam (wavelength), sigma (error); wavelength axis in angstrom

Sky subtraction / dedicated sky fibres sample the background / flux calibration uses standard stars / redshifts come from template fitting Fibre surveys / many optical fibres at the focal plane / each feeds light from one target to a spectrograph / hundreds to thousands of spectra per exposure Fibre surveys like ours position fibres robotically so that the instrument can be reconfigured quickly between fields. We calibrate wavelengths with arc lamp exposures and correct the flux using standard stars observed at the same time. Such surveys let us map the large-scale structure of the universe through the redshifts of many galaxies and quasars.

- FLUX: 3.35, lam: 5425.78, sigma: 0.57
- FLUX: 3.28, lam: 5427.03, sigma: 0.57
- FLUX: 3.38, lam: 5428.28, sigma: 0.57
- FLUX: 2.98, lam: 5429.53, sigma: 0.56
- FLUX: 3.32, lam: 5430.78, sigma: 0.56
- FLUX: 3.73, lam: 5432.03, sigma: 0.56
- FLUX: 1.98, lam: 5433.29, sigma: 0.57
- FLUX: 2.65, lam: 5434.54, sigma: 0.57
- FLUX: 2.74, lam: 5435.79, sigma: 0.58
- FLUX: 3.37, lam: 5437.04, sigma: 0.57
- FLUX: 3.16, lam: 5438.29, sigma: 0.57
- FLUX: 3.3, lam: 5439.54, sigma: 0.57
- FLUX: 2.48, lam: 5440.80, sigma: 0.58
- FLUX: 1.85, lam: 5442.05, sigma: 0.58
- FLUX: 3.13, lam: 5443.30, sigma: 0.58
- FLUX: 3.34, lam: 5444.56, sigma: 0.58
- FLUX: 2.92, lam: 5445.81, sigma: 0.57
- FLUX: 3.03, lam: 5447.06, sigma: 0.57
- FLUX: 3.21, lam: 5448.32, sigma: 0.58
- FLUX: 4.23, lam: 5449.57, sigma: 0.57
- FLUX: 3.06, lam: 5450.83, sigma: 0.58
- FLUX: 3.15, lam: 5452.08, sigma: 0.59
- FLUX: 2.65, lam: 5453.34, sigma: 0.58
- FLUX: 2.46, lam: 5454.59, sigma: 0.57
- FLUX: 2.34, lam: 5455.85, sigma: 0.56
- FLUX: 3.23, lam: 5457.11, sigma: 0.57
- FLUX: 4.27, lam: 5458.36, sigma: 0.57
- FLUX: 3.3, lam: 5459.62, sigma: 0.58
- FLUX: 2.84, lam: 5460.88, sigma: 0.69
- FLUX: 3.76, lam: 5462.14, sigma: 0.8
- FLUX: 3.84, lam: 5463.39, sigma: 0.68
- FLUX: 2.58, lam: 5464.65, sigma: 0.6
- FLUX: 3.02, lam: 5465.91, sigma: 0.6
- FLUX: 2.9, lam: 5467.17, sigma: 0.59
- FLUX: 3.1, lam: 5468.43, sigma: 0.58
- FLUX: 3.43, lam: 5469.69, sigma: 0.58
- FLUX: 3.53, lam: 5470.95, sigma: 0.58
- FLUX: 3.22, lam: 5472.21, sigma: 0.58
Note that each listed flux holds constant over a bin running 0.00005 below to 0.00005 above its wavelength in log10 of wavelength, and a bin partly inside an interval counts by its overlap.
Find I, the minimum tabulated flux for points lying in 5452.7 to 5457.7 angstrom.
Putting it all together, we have 2.34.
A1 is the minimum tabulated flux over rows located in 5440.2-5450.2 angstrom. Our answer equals 1.85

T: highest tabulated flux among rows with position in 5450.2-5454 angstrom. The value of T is 3.15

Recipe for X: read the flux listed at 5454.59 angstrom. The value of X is 2.46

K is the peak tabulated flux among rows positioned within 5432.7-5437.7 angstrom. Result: 3.37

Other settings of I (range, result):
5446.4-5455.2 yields 2.46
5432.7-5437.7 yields 1.98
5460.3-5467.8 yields 2.58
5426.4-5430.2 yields 2.98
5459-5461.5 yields 2.84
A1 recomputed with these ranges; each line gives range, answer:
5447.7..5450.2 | 3.21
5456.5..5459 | 3.23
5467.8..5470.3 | 3.1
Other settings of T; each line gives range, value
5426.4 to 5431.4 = 3.38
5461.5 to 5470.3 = 3.84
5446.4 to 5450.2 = 4.23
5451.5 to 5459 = 4.27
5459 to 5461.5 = 3.3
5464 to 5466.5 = 3.02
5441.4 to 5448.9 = 3.34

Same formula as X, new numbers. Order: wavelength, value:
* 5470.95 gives 3.53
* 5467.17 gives 2.9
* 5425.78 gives 3.35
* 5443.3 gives 3.13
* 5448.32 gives 3.21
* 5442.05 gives 1.85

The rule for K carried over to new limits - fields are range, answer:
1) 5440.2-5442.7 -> 2.48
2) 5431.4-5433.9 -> 3.73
